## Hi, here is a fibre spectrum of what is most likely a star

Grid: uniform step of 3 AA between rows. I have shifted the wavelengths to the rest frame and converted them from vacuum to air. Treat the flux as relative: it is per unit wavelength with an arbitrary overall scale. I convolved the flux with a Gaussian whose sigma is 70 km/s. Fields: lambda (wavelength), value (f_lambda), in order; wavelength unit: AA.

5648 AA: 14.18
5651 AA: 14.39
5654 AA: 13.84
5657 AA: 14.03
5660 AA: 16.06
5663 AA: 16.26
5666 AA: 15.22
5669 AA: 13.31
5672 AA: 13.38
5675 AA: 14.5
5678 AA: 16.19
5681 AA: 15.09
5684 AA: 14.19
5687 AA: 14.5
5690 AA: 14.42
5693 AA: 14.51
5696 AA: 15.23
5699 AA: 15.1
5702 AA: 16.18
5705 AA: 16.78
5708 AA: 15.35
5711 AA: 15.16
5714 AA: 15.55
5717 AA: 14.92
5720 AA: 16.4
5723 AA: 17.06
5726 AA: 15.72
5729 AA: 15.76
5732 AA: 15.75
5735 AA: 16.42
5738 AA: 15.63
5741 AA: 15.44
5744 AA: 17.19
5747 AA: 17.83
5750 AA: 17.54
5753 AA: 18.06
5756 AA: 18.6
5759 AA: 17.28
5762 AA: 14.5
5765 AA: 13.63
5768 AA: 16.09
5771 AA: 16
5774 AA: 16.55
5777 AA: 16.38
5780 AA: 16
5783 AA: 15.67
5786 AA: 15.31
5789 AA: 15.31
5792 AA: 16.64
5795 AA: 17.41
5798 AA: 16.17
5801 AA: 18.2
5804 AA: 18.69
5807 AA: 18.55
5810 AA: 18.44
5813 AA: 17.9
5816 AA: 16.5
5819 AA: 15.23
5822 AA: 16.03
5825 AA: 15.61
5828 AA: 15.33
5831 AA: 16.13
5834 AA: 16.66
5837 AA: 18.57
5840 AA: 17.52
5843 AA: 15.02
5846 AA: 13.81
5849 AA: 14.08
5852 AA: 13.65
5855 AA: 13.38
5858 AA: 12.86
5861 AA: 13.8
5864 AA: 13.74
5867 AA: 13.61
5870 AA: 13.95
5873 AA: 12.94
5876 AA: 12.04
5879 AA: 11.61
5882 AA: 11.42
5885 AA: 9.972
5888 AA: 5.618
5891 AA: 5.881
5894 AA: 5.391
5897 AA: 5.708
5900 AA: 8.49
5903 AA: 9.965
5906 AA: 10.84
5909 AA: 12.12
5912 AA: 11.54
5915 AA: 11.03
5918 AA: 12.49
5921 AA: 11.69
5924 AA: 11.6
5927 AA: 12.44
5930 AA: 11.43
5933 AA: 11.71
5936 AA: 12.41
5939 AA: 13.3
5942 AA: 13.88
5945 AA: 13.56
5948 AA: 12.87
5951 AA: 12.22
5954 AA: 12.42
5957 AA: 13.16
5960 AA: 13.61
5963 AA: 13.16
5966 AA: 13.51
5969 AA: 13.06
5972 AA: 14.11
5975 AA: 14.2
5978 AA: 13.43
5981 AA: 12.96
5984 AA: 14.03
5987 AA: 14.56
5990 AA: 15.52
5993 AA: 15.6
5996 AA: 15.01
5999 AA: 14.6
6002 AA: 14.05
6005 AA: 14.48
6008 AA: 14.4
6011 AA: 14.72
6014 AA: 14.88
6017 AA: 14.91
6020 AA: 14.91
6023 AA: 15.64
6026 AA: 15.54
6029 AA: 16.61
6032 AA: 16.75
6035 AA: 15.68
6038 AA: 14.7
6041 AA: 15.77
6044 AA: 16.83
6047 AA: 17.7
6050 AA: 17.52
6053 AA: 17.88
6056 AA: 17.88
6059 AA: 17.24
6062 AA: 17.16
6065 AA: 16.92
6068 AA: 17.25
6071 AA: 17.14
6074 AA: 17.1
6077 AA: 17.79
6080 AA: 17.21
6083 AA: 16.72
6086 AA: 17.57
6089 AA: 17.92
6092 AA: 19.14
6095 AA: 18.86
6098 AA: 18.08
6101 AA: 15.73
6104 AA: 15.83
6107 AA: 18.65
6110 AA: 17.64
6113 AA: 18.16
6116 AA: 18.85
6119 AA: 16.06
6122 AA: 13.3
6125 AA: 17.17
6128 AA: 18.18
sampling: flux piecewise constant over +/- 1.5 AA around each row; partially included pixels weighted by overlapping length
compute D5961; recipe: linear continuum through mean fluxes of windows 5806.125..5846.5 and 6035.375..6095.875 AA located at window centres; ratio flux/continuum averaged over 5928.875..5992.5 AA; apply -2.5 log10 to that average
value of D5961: 0.26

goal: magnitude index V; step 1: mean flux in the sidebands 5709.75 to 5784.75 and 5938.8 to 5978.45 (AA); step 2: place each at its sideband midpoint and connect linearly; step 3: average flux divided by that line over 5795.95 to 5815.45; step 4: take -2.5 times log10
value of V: -0.163 mag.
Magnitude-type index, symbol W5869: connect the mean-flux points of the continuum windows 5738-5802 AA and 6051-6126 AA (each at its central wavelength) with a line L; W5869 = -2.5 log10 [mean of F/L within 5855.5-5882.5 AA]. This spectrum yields 0.28 mag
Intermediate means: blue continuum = 16.4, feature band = 13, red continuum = 17.3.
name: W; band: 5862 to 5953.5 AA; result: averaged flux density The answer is 11.2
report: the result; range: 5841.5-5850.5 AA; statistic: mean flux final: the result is 14.3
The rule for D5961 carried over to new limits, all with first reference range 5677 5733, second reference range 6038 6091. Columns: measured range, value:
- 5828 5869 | 0.092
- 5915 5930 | 0.357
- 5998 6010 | 0.176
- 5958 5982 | 0.234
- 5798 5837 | -0.064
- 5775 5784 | -0.017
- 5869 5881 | 0.285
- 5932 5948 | 0.266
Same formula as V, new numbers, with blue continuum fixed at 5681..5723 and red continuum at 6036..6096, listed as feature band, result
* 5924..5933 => 0.363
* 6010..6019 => 0.148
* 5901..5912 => 0.441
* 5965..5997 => 0.186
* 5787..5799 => -0.036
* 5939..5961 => 0.260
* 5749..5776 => -0.055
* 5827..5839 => -0.049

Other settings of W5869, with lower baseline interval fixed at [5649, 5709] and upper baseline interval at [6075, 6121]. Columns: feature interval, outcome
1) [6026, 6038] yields 0.07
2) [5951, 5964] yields 0.27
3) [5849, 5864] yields 0.19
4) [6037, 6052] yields 0.04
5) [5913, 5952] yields 0.32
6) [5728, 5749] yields -0.07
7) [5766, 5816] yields -0.08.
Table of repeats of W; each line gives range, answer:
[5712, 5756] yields 16.4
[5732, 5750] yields 16.5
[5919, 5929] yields 11.9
